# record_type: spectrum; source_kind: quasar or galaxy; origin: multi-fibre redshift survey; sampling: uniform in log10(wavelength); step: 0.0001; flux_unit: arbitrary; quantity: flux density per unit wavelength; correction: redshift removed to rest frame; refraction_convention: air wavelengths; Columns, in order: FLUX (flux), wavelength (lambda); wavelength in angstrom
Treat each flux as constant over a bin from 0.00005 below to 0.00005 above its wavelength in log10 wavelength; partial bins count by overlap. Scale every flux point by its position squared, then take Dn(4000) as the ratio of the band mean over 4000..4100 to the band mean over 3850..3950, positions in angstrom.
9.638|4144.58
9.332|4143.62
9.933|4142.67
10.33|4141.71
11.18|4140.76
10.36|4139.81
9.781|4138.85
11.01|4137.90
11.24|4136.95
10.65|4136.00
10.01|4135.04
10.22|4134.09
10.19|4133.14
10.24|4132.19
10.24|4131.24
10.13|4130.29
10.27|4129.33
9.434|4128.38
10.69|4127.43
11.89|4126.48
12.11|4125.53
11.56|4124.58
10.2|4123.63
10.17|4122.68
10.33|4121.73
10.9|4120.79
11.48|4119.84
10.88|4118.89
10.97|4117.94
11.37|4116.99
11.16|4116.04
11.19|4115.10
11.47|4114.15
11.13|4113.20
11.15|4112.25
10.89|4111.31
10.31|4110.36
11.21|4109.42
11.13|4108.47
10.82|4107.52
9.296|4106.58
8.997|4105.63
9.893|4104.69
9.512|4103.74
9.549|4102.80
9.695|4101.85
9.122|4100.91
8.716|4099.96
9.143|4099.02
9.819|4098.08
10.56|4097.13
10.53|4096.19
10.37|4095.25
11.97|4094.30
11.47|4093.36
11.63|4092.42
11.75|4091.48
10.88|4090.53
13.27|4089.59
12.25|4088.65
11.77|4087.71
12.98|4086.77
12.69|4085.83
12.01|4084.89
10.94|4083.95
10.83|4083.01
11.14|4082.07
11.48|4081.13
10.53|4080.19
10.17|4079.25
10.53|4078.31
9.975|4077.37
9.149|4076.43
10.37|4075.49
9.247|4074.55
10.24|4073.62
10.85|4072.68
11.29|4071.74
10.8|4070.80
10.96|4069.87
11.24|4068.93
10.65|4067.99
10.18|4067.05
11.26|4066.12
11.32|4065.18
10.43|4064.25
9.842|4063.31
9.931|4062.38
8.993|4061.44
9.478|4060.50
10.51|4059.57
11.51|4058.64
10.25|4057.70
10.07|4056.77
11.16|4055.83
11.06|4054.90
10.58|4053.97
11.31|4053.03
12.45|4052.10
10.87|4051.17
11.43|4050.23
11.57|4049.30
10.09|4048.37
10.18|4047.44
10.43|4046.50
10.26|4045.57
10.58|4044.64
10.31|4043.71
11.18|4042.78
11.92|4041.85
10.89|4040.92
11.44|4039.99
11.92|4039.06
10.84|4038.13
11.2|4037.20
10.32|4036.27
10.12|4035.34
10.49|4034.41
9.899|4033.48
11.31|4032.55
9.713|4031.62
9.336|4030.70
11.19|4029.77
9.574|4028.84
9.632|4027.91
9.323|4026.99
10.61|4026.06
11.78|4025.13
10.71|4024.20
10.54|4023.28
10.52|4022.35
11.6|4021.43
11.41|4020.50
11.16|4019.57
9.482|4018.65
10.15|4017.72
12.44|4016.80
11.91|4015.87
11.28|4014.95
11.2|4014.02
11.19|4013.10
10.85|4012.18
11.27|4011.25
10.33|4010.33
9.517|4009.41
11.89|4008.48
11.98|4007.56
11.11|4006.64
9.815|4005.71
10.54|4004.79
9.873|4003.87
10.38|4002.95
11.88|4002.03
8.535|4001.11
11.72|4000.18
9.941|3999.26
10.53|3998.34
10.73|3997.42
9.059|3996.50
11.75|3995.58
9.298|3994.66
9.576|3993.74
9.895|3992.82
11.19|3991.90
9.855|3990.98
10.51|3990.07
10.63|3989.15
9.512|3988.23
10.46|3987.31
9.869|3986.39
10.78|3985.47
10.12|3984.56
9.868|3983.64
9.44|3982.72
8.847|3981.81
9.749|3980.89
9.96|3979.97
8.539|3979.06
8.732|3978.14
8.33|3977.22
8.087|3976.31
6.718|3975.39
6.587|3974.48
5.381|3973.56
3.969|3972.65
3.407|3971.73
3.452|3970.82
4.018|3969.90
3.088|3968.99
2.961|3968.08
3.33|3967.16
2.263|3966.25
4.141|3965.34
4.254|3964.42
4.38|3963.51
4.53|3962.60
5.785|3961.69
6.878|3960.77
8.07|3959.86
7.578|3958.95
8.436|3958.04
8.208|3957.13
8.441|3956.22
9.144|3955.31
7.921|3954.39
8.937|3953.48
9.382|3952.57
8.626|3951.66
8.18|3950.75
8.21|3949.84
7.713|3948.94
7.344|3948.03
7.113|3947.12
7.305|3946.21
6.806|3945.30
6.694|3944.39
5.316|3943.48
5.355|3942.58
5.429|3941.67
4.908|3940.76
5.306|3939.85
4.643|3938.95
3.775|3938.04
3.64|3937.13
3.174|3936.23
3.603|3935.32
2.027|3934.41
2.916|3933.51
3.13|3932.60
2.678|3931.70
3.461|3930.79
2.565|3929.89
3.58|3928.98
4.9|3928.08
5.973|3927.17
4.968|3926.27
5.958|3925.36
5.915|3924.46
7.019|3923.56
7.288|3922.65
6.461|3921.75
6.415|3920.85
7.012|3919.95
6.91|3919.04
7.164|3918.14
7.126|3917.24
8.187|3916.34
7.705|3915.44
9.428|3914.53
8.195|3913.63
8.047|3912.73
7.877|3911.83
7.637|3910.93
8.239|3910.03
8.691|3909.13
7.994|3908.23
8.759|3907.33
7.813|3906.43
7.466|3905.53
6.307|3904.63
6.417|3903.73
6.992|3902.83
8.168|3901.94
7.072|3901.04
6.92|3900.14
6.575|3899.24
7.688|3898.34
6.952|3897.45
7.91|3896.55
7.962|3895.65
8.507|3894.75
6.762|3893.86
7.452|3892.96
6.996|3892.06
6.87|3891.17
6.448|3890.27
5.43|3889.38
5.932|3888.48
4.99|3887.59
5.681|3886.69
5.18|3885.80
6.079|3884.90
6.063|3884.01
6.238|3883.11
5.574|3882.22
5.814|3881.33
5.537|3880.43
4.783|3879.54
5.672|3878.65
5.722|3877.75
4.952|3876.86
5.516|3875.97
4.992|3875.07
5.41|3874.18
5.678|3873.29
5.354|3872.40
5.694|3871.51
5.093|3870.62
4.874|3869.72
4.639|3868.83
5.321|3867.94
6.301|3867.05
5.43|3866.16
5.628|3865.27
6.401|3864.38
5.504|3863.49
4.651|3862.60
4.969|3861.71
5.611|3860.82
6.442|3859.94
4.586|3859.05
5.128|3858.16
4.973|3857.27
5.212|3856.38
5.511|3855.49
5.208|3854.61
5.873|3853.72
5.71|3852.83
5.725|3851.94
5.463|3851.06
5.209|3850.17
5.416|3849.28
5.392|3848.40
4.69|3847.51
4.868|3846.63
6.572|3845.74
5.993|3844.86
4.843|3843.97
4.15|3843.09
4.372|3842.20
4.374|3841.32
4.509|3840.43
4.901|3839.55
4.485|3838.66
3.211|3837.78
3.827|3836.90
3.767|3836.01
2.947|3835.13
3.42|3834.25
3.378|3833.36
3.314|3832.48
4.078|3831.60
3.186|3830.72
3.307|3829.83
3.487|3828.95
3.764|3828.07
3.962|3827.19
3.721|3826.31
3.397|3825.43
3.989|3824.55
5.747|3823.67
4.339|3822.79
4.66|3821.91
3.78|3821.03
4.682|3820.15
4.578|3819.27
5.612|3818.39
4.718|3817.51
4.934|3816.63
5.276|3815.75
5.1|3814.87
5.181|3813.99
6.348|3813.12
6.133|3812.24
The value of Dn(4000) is 1.94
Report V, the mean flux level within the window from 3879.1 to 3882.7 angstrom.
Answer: 5.44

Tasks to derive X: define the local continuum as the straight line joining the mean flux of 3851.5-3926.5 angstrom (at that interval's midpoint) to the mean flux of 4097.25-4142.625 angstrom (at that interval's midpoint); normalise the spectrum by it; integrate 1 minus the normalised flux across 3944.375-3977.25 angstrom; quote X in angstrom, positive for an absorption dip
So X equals 5.5 angstrom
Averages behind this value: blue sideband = 6.38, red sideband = 10.5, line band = 6.34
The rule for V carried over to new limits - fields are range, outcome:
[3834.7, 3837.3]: 3.51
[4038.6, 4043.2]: 11.5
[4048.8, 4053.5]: 11.5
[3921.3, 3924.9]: 6.68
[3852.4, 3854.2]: 5.76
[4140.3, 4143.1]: 10.5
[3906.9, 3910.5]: 8.42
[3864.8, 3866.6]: 5.54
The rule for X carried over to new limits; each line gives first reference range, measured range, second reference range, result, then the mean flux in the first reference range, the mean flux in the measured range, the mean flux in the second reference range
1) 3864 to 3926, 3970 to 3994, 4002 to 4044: 2.4 angstrom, 6.6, 8.52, 10.8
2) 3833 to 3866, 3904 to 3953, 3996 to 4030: 8.9 angstrom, 4.95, 6.26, 10.7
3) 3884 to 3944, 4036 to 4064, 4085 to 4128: -3.7 angstrom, 6.21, 10.8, 10.9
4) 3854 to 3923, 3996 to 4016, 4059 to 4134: -4.2 angstrom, 6.42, 10.7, 10.7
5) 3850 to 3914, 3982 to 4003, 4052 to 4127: -3.8 angstrom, 6.24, 10.2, 10.8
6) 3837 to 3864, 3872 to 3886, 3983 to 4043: 1.2 angstrom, 5.11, 5.54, 10.6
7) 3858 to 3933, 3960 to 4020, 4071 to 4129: -2.4 angstrom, 6.24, 8.76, 10.8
